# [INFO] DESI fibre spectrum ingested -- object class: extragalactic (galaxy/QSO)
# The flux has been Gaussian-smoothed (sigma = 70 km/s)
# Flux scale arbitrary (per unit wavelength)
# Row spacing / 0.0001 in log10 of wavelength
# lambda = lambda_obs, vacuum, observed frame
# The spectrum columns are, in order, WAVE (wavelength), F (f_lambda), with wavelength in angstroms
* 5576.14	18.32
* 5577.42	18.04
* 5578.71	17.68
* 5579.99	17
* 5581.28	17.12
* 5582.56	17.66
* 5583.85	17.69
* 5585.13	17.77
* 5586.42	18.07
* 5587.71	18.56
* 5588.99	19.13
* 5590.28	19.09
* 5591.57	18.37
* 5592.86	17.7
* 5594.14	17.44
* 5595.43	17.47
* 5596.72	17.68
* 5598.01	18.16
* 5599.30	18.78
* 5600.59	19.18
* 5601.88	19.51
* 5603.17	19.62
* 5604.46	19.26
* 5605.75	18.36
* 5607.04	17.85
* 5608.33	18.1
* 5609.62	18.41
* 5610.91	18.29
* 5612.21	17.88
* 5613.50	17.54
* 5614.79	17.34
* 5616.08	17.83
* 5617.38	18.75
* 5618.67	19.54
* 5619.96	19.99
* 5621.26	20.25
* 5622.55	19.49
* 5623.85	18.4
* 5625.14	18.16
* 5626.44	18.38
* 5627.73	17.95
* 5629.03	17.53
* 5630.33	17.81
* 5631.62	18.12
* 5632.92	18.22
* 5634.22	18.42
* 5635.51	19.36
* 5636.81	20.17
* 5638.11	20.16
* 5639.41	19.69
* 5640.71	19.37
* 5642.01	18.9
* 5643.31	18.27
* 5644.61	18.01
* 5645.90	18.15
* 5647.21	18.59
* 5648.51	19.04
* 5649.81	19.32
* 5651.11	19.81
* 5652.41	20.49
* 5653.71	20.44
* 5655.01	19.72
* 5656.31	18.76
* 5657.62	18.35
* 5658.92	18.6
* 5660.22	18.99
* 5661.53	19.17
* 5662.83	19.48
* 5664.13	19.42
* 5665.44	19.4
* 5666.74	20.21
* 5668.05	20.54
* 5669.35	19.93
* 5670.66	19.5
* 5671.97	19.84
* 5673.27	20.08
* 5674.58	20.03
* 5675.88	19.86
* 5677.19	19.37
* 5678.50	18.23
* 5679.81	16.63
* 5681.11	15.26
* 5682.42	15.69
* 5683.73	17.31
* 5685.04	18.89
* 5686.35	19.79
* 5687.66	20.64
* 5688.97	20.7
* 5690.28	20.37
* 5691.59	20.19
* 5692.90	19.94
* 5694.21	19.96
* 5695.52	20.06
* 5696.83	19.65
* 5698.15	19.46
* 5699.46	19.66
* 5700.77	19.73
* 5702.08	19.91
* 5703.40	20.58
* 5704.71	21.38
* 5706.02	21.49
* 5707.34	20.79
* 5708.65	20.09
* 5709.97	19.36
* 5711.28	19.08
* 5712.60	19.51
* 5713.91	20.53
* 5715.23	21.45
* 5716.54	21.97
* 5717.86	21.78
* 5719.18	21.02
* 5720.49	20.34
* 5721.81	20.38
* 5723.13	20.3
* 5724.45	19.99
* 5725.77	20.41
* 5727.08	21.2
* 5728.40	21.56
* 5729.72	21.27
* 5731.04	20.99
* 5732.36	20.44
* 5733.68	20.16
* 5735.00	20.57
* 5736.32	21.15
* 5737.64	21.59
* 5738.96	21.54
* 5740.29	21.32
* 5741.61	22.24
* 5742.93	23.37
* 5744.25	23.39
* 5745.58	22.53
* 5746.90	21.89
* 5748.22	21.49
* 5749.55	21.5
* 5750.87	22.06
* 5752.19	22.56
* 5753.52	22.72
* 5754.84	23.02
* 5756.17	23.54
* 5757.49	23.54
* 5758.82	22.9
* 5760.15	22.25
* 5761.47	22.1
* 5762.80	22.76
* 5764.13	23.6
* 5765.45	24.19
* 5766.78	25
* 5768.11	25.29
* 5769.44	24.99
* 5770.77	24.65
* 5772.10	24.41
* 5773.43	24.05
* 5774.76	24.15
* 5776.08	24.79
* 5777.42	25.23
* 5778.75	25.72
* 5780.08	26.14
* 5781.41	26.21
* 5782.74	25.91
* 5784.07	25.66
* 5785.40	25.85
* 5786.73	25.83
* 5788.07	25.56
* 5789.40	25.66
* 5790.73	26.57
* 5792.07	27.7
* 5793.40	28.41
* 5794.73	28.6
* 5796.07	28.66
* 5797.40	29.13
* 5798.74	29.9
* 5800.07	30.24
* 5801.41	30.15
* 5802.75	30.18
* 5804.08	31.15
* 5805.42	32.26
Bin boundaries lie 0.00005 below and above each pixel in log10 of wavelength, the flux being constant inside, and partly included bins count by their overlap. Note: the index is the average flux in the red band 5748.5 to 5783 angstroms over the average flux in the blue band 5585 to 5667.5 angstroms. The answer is 1.27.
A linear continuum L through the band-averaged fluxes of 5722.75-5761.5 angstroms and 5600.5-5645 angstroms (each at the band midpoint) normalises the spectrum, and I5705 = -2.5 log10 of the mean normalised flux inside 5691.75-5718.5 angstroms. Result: 0.03 mag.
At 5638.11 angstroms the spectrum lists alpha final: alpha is 20.16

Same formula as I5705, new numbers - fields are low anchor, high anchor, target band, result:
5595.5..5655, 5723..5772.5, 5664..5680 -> 0.03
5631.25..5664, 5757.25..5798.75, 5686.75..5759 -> 0.08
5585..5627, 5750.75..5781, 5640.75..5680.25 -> 0.06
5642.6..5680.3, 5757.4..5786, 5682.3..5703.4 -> 0.06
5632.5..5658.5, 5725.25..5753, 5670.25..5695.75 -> 0.06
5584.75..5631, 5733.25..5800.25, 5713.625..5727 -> 0.09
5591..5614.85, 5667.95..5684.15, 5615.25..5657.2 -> -0.03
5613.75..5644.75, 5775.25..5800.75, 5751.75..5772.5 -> 0.09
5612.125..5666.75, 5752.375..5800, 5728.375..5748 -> 0.09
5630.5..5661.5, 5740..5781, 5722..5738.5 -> 0.08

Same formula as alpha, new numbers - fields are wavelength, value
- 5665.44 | 19.4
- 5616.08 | 17.83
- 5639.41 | 19.69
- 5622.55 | 19.49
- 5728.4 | 21.56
